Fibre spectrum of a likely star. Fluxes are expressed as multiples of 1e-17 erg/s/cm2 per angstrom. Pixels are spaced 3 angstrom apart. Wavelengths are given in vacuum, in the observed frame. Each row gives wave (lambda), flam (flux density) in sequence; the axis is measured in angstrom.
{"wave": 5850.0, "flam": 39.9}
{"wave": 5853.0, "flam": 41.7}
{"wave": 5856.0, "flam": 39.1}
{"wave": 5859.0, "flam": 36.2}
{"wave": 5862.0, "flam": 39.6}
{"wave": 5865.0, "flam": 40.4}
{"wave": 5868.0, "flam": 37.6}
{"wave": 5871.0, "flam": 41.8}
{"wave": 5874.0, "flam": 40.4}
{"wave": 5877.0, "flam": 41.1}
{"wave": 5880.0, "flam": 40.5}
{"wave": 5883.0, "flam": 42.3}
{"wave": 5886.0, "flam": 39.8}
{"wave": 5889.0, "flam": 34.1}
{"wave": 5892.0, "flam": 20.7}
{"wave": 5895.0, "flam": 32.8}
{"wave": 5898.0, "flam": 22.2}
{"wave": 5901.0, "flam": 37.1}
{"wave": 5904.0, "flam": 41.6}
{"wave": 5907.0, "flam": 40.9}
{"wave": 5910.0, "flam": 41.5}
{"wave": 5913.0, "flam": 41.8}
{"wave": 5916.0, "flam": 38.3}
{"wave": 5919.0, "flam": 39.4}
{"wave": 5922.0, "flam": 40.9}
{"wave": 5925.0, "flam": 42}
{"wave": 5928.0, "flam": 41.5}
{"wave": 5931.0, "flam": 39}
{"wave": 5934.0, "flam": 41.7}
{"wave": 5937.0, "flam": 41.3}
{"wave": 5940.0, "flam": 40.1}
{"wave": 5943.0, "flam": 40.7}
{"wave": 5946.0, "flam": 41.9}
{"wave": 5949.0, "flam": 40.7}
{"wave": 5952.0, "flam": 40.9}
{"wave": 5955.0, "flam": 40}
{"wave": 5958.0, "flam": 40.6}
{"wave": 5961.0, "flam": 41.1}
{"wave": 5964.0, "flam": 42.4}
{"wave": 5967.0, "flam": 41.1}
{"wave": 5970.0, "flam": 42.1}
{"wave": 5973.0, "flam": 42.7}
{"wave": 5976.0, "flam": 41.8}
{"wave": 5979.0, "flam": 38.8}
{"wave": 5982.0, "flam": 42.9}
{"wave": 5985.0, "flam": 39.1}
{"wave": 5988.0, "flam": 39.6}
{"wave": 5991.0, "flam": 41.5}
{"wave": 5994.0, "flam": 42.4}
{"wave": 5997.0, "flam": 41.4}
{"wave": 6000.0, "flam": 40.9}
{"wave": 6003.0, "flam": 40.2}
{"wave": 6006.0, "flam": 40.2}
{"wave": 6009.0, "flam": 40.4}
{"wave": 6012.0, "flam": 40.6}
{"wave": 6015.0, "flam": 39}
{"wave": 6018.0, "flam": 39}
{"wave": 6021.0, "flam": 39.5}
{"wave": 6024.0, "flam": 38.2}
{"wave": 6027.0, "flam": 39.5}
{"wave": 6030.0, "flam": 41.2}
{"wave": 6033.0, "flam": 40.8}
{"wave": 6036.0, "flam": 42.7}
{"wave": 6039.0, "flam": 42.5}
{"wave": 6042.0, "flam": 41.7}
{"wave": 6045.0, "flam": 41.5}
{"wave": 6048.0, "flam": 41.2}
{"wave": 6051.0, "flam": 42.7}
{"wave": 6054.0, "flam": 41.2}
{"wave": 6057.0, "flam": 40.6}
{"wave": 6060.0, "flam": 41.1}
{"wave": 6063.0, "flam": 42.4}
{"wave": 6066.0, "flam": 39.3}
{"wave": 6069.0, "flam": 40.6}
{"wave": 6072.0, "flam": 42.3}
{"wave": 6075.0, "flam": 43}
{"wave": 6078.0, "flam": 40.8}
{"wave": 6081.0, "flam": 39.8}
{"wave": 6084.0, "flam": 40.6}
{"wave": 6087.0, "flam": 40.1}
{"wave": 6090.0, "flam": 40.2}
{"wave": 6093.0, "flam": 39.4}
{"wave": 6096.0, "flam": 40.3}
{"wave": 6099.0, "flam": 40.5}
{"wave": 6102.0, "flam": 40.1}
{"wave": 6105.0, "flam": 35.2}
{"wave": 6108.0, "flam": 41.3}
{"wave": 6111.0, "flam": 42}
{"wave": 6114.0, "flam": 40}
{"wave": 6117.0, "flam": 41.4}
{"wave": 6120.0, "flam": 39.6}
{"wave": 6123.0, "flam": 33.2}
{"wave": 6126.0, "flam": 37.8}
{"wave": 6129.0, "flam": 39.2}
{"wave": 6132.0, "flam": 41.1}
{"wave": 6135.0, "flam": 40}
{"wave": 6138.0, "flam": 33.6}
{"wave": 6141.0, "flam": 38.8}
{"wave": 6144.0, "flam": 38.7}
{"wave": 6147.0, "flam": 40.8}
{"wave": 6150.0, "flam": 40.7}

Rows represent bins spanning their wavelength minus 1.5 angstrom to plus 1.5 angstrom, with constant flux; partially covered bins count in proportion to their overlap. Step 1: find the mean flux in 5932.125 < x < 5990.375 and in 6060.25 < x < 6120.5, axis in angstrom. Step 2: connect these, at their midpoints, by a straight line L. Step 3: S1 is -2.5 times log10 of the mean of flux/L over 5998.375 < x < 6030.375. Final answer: 0.03 mag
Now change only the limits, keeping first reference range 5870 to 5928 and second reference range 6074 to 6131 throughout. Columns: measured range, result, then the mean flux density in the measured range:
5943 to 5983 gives -0.08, 41.3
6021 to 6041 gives -0.05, 40.7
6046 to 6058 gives -0.06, 41.5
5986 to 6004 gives -0.06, 41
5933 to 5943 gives -0.07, 41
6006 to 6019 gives -0.03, 39.8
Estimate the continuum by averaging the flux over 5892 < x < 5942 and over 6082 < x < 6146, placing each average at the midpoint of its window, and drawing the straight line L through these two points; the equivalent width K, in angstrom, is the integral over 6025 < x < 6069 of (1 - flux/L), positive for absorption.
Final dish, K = -2.64 angstrom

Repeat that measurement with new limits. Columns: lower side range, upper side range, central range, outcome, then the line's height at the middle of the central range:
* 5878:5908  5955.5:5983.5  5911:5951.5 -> -2.56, 38.3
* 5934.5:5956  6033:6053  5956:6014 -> 0.39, 41.3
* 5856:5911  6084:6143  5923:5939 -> -1.44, 37.7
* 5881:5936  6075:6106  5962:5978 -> -1.43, 38.5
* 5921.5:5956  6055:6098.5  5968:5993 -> -0.14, 40.9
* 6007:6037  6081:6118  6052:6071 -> -0.43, 40.1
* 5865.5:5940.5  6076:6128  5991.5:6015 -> -1.07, 39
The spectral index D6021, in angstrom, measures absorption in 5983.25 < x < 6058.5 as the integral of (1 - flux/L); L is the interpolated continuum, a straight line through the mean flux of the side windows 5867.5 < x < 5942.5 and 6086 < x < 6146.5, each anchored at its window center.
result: -3.6 angstrom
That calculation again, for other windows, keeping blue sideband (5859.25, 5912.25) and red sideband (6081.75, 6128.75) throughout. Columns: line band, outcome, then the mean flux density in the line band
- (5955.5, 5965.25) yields -0.80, 41.2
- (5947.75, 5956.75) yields -0.60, 40.5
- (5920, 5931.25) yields -0.97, 41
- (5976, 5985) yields -0.58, 40.7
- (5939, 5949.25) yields -0.81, 40.9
